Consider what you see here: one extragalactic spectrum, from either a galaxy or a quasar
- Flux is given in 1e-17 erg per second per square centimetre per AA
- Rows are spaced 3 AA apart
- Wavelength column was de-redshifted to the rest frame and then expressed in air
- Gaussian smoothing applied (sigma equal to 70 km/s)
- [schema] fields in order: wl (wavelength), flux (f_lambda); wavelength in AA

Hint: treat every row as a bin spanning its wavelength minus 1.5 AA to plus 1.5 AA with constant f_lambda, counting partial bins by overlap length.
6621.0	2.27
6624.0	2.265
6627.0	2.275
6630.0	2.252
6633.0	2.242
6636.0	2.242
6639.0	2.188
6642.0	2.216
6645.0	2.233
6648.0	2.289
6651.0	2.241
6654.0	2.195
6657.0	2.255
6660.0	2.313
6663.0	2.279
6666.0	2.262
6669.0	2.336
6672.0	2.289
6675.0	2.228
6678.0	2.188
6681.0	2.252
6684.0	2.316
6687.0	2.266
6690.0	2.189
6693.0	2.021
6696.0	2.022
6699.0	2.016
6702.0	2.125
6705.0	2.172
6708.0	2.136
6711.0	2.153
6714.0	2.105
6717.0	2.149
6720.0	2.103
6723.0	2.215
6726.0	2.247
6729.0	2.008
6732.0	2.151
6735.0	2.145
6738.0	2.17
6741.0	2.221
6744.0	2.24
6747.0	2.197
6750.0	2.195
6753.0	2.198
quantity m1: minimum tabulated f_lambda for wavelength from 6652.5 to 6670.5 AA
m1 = 2.195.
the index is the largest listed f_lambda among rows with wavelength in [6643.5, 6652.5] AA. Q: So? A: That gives 2.289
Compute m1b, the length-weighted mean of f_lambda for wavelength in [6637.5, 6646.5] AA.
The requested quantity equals 2.21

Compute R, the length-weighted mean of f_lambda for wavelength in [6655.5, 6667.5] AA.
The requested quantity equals 2.28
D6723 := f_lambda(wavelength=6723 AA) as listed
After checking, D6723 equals 2.215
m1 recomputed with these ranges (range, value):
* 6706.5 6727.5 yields 2.103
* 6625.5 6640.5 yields 2.188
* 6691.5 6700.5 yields 2.016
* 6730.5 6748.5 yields 2.145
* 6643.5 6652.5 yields 2.233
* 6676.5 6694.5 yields 2.021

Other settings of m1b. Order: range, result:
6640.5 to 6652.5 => 2.24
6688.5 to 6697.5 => 2.08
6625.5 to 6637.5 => 2.25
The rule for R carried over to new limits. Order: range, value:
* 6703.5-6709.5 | 2.15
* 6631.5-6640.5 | 2.22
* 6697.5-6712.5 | 2.12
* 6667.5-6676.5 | 2.28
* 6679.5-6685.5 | 2.28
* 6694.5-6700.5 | 2.02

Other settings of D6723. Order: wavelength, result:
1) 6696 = 2.022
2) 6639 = 2.188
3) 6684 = 2.316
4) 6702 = 2.125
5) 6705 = 2.172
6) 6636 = 2.242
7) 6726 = 2.247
